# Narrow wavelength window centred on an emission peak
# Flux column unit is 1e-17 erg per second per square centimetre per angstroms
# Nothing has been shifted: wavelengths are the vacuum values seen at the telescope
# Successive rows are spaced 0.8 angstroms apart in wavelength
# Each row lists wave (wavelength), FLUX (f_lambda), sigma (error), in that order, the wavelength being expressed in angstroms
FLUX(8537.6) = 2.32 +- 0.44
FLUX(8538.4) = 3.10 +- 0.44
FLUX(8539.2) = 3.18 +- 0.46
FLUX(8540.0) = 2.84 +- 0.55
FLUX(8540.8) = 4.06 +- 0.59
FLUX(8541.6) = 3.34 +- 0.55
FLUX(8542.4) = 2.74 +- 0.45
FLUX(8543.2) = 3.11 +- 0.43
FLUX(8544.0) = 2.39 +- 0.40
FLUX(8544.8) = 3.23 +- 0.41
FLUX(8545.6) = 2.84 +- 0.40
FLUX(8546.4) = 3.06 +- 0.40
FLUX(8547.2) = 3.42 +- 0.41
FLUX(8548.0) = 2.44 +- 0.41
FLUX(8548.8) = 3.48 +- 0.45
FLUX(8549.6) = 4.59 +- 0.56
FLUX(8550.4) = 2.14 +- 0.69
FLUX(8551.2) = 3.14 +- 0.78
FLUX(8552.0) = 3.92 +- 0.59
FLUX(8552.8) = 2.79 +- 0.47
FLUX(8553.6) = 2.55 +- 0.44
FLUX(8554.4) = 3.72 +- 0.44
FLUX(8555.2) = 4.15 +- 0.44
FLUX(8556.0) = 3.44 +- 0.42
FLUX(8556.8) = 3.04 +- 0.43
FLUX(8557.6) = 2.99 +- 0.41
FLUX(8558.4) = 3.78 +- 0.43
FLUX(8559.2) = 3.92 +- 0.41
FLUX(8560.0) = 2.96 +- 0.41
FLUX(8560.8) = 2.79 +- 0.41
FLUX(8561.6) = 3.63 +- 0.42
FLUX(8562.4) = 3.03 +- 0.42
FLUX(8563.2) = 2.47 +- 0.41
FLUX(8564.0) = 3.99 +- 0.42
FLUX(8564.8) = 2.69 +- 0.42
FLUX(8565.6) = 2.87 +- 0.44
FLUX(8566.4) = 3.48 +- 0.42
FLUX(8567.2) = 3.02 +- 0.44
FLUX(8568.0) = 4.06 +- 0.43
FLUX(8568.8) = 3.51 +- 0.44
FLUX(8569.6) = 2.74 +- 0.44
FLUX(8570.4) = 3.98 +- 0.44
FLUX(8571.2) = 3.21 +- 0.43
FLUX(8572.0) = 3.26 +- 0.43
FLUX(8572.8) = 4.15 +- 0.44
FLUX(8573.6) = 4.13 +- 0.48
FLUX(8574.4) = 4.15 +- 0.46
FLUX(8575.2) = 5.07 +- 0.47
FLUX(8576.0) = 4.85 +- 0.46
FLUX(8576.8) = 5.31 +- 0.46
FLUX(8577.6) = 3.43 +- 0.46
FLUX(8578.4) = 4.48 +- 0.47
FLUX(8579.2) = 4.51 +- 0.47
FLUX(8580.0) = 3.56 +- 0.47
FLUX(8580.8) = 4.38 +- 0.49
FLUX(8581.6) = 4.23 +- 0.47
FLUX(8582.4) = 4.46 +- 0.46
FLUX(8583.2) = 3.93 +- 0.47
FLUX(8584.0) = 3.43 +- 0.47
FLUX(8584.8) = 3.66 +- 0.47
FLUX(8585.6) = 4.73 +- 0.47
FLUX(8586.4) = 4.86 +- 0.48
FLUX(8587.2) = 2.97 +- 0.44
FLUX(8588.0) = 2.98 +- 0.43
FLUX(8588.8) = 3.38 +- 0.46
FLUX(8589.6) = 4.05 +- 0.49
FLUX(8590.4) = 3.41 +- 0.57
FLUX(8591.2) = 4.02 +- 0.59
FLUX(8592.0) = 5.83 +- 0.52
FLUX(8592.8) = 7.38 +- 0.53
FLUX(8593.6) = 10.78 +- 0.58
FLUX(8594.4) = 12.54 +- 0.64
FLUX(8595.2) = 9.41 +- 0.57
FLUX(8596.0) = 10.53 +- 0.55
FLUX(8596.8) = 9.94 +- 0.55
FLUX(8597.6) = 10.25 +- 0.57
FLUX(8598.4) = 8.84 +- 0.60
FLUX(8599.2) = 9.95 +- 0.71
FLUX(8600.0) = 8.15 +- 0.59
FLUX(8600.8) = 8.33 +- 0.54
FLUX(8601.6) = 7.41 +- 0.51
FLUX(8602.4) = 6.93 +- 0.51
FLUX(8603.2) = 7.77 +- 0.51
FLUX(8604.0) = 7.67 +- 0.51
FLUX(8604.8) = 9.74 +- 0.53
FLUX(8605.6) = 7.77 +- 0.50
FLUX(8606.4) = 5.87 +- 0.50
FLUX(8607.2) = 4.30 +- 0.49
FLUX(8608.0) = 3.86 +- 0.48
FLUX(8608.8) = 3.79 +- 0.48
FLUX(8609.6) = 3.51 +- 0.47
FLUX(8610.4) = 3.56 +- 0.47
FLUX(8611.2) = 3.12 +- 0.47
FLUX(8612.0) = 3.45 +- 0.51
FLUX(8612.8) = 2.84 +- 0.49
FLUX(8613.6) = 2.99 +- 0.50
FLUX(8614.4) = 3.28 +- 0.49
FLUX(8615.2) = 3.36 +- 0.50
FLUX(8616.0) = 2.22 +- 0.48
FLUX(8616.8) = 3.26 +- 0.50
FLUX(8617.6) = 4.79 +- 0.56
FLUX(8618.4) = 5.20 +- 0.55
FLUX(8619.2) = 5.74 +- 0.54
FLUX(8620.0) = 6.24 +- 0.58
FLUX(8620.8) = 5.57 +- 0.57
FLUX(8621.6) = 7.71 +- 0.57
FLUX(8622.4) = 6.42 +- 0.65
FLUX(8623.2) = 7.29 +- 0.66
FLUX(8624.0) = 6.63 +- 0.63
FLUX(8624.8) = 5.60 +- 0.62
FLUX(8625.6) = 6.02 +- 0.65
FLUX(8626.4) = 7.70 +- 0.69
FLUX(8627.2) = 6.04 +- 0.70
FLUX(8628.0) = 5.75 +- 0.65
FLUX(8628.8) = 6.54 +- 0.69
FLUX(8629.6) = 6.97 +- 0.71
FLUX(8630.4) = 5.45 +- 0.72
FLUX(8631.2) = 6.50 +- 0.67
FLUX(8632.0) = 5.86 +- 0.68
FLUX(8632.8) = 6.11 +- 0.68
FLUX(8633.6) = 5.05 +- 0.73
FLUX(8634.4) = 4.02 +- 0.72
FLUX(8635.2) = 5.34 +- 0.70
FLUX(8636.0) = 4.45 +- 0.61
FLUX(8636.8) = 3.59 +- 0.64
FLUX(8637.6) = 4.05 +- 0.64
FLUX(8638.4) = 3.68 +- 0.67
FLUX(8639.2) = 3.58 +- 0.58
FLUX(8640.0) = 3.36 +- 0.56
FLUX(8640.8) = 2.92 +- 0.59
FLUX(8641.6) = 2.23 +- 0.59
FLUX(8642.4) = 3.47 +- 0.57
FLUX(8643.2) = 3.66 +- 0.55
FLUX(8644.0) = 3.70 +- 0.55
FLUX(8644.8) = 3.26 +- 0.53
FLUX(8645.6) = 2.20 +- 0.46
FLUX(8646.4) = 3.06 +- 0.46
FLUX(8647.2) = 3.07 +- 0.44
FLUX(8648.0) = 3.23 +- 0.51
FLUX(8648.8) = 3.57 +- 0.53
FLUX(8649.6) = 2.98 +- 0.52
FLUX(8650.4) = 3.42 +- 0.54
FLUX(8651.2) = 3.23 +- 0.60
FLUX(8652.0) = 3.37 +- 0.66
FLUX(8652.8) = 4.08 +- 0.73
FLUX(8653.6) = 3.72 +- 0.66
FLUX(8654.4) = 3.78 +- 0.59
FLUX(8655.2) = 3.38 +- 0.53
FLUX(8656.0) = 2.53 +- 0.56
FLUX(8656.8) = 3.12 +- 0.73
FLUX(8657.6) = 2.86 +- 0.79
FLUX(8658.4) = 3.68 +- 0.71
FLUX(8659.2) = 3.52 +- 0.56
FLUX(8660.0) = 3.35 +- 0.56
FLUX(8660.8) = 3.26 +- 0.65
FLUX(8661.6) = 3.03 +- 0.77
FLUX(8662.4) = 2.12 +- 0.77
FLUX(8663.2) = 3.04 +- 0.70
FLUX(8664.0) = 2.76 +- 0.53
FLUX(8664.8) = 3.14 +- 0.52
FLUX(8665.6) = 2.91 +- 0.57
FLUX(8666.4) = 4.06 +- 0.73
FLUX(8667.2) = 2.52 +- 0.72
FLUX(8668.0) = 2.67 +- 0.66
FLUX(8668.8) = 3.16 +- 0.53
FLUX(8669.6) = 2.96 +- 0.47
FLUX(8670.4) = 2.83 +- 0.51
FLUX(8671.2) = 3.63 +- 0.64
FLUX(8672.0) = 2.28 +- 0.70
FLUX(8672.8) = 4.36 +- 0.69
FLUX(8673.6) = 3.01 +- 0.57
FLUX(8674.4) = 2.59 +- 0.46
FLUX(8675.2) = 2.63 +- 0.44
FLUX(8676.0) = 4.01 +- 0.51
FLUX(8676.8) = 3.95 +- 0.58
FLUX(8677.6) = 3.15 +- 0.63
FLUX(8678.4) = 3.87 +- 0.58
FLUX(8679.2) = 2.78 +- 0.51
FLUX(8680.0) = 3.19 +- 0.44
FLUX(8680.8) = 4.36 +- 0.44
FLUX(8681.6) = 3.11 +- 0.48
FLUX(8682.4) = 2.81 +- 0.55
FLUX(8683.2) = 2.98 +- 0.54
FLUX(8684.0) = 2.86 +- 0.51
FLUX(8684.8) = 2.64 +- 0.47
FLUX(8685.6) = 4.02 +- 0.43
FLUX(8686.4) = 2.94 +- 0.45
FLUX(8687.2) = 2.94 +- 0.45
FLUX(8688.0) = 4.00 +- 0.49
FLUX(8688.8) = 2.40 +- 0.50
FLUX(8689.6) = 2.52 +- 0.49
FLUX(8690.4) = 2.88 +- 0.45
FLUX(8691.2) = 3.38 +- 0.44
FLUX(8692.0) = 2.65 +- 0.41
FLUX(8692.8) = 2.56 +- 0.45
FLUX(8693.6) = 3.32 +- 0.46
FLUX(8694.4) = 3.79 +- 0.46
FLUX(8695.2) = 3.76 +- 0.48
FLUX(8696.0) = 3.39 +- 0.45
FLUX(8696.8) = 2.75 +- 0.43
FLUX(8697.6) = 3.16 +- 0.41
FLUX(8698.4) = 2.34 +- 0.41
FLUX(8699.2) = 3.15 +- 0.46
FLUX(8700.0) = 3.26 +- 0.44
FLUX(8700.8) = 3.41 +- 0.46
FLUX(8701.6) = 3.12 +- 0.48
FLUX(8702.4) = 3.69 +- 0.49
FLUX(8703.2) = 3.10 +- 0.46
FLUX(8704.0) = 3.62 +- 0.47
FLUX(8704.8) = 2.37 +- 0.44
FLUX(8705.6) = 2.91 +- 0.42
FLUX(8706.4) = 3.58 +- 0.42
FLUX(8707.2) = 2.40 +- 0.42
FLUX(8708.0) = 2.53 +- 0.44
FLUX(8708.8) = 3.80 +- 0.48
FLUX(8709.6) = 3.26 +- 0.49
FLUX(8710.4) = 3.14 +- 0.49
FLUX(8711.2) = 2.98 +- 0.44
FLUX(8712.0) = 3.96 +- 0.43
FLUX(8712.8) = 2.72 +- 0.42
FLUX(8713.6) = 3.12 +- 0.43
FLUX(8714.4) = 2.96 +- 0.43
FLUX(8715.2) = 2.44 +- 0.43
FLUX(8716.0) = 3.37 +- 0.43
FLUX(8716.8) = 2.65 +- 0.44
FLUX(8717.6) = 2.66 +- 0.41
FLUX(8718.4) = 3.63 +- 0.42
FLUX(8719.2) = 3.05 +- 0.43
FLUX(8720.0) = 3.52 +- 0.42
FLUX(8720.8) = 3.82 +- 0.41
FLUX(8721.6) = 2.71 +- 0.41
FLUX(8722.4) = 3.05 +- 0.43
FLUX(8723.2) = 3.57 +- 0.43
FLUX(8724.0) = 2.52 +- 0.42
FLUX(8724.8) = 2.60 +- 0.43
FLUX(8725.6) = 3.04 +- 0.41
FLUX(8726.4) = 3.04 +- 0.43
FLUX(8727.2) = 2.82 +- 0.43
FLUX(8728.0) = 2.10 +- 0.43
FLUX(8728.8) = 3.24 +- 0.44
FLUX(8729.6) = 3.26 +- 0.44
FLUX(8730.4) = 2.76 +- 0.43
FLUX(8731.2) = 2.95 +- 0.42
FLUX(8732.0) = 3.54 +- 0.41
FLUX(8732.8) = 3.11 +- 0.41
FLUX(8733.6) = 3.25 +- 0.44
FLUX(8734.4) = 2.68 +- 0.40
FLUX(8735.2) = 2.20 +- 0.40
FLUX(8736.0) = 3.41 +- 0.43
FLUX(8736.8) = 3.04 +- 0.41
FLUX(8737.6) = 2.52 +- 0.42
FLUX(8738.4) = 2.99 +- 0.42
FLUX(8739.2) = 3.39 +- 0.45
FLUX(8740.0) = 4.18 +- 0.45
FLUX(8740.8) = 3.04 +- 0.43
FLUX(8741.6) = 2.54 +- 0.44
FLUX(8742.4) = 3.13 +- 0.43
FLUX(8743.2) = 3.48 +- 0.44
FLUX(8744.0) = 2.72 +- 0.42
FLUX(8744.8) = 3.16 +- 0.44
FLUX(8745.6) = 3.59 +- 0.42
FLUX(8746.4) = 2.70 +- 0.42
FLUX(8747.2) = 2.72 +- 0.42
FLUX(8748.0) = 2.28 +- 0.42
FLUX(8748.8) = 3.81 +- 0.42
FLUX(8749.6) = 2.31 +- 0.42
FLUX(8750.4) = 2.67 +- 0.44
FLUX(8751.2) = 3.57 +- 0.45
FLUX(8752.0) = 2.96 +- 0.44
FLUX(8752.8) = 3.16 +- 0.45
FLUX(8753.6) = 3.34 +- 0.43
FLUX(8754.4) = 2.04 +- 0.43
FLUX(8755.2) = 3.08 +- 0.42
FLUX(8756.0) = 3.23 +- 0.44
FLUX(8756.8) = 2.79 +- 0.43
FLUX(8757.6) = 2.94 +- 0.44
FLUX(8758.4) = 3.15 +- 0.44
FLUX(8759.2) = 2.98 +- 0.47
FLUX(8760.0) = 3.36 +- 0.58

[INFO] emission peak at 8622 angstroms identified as [N II]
